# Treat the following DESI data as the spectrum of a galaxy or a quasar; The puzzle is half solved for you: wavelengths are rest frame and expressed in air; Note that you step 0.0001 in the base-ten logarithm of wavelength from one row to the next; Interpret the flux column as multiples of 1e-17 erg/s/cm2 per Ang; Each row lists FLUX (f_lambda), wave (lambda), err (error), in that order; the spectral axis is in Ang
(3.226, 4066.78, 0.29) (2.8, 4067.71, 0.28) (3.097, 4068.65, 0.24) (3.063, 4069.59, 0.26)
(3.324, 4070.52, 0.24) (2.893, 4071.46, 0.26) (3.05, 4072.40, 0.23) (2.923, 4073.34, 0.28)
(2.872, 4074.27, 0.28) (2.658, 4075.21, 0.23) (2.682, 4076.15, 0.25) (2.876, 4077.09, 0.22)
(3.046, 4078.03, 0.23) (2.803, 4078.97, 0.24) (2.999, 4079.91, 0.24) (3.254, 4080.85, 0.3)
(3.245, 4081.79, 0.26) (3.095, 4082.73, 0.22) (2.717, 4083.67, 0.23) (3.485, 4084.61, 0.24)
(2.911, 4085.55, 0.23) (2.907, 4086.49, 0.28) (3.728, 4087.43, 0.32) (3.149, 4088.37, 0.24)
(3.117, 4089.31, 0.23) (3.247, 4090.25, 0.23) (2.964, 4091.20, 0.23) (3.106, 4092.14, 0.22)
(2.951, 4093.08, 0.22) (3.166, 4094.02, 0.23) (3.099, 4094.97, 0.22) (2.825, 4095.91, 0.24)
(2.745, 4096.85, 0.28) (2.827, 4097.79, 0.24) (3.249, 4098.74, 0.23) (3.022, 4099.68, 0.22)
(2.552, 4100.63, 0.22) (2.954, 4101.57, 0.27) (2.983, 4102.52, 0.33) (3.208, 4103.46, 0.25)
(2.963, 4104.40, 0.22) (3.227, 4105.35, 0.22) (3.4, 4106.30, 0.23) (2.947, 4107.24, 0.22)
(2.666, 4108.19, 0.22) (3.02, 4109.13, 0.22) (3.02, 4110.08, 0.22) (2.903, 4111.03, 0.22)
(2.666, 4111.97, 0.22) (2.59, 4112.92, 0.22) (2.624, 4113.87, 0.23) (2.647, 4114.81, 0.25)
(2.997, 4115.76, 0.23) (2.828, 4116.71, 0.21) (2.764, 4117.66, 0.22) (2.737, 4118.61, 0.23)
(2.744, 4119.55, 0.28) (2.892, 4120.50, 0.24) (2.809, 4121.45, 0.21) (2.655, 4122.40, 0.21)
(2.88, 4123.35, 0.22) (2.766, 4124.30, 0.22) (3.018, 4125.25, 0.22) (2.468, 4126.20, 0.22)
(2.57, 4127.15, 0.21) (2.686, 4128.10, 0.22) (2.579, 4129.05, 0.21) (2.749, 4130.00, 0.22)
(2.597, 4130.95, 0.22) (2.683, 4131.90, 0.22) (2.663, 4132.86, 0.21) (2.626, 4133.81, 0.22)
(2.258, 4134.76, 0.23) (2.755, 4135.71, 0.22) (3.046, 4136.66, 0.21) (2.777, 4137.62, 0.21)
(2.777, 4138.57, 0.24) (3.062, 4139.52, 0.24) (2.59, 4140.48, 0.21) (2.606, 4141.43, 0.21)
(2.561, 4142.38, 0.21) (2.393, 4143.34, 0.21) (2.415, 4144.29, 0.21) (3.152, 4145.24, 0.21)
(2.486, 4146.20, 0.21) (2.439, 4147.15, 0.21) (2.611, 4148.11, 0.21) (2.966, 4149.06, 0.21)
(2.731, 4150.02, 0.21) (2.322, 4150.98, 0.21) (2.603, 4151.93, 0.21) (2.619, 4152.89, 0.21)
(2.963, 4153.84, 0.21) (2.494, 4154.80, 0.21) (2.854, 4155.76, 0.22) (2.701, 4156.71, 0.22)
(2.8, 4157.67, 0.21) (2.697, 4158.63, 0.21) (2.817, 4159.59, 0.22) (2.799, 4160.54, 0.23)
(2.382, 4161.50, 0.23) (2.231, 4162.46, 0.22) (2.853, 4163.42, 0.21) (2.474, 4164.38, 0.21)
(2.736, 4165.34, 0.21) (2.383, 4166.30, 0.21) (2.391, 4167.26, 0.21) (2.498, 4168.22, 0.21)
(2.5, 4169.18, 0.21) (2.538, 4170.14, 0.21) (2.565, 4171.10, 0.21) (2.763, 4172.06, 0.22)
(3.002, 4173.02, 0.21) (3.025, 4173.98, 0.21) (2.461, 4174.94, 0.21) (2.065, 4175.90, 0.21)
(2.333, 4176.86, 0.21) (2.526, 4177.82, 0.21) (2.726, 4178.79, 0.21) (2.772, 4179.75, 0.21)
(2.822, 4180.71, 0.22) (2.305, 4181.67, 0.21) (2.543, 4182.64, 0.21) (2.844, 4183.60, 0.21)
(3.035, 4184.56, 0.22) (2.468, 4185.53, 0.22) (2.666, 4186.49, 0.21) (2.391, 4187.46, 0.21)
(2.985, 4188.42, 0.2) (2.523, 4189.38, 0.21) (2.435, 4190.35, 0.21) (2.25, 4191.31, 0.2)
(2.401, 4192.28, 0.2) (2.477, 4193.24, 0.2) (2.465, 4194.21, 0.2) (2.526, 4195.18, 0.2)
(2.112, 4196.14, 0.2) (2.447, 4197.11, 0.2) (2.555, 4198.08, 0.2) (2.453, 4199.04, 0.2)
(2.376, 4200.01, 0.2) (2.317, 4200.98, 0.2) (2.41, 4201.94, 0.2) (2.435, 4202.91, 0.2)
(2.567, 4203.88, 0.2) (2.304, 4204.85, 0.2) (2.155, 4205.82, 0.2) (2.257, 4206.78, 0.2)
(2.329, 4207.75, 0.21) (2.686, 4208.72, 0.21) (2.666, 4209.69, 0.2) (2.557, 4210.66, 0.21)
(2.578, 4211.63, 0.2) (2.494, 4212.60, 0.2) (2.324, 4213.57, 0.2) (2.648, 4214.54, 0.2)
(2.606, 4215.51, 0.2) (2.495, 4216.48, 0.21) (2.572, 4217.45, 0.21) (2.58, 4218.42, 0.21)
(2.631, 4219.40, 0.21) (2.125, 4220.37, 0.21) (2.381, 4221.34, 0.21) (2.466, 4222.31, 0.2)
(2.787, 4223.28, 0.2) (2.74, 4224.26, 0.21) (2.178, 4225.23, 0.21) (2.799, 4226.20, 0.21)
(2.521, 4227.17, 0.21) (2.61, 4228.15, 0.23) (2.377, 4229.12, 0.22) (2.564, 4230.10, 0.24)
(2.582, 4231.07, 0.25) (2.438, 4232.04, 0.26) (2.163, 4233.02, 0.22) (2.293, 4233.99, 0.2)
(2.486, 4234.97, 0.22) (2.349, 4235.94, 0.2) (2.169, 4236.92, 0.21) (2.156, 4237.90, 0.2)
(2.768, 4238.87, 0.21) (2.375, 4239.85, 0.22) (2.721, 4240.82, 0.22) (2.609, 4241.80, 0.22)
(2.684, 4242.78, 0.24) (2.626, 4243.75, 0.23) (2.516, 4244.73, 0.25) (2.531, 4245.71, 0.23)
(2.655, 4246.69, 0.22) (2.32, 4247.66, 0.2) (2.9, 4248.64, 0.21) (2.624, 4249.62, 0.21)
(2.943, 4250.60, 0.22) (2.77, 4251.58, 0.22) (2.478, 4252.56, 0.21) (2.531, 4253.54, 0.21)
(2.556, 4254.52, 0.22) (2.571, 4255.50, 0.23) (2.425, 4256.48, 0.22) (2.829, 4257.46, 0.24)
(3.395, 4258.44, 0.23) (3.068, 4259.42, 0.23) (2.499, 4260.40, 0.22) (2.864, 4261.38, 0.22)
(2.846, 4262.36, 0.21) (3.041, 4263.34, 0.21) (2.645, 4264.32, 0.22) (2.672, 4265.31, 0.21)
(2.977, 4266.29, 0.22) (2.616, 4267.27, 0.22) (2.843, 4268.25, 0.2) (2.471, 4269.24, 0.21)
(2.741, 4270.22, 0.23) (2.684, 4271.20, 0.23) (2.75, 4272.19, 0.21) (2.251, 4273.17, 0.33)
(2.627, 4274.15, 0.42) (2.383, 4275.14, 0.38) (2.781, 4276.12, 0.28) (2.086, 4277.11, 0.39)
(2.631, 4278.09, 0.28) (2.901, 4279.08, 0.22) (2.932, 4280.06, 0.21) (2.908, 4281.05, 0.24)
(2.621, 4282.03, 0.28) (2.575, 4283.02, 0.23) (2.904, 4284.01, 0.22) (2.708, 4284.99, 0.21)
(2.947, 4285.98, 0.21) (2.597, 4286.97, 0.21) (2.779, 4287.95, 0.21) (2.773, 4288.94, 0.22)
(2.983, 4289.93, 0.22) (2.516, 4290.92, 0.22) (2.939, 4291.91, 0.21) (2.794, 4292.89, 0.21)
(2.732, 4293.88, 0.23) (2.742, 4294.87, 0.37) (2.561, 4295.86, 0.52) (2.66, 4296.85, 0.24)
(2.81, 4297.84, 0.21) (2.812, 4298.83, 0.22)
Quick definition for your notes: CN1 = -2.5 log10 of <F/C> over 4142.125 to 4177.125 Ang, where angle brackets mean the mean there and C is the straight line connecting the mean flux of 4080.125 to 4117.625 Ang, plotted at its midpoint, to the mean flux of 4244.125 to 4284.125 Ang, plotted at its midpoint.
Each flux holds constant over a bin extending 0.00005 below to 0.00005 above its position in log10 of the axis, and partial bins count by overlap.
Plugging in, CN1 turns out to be 0.11 mag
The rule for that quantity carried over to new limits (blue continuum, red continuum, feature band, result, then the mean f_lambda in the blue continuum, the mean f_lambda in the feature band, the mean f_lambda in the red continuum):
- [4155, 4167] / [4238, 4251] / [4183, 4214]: 0.061 mag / 2.63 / 2.48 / 2.62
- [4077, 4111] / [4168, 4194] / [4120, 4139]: 0.056 mag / 3.04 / 2.71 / 2.59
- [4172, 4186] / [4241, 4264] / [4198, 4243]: 0.087 mag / 2.64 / 2.47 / 2.71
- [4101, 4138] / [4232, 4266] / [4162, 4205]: 0.074 mag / 2.8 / 2.53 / 2.62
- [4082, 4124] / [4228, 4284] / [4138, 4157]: 0.075 mag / 2.96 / 2.67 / 2.62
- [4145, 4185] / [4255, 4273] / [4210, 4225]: 0.073 mag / 2.64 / 2.53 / 2.77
